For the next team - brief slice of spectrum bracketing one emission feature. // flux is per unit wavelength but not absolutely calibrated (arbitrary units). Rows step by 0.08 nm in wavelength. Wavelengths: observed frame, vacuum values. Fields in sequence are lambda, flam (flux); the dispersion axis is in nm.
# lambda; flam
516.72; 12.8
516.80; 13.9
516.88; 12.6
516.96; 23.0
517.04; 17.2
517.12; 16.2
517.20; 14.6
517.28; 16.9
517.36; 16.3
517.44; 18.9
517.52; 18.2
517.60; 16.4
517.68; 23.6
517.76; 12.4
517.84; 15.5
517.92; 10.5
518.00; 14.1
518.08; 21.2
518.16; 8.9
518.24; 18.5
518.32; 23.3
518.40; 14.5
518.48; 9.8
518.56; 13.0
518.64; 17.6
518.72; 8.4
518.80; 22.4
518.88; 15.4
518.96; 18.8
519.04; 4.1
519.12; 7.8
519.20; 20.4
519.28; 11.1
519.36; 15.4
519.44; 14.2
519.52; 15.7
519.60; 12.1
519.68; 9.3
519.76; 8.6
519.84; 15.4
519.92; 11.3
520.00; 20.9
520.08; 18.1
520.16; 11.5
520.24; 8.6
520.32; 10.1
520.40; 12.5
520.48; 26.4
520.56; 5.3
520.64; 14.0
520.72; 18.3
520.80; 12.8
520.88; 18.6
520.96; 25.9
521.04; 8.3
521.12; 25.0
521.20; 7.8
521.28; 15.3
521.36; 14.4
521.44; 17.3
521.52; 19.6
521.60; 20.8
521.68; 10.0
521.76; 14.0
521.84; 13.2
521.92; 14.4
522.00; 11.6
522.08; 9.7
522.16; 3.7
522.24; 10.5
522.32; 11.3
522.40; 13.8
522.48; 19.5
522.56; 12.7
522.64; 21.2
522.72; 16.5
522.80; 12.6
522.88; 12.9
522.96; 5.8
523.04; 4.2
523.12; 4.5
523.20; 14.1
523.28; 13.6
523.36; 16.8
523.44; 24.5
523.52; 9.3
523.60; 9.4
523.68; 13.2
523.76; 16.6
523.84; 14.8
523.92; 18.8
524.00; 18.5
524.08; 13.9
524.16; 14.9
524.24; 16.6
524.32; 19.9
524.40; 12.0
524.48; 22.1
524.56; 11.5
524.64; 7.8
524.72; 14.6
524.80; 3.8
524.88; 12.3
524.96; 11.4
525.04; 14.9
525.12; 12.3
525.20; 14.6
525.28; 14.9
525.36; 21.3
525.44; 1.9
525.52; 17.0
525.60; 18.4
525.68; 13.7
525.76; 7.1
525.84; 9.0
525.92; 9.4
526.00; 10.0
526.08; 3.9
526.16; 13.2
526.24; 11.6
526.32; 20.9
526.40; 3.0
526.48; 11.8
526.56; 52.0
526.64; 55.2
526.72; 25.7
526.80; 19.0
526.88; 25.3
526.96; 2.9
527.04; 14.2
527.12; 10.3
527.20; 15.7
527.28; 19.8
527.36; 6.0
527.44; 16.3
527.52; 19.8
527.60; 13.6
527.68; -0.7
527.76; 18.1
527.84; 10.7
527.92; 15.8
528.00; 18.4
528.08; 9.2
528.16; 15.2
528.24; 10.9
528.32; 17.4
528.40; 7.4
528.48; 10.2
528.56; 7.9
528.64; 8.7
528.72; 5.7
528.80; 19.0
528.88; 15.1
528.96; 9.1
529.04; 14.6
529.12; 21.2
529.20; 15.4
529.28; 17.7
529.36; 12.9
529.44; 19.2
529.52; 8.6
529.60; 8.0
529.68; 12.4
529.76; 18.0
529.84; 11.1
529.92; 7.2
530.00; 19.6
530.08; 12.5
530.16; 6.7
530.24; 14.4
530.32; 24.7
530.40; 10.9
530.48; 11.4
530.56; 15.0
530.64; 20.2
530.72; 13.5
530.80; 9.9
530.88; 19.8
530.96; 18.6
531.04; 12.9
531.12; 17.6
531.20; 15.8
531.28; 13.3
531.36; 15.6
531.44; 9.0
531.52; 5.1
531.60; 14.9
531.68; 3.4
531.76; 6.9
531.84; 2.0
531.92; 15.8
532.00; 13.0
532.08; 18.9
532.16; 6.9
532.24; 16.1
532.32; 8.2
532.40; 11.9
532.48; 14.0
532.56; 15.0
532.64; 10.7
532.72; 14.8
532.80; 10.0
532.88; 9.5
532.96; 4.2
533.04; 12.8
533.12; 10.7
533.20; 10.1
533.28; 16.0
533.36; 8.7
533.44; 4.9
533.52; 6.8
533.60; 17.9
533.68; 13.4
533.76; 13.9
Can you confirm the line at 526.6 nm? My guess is Hbeta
